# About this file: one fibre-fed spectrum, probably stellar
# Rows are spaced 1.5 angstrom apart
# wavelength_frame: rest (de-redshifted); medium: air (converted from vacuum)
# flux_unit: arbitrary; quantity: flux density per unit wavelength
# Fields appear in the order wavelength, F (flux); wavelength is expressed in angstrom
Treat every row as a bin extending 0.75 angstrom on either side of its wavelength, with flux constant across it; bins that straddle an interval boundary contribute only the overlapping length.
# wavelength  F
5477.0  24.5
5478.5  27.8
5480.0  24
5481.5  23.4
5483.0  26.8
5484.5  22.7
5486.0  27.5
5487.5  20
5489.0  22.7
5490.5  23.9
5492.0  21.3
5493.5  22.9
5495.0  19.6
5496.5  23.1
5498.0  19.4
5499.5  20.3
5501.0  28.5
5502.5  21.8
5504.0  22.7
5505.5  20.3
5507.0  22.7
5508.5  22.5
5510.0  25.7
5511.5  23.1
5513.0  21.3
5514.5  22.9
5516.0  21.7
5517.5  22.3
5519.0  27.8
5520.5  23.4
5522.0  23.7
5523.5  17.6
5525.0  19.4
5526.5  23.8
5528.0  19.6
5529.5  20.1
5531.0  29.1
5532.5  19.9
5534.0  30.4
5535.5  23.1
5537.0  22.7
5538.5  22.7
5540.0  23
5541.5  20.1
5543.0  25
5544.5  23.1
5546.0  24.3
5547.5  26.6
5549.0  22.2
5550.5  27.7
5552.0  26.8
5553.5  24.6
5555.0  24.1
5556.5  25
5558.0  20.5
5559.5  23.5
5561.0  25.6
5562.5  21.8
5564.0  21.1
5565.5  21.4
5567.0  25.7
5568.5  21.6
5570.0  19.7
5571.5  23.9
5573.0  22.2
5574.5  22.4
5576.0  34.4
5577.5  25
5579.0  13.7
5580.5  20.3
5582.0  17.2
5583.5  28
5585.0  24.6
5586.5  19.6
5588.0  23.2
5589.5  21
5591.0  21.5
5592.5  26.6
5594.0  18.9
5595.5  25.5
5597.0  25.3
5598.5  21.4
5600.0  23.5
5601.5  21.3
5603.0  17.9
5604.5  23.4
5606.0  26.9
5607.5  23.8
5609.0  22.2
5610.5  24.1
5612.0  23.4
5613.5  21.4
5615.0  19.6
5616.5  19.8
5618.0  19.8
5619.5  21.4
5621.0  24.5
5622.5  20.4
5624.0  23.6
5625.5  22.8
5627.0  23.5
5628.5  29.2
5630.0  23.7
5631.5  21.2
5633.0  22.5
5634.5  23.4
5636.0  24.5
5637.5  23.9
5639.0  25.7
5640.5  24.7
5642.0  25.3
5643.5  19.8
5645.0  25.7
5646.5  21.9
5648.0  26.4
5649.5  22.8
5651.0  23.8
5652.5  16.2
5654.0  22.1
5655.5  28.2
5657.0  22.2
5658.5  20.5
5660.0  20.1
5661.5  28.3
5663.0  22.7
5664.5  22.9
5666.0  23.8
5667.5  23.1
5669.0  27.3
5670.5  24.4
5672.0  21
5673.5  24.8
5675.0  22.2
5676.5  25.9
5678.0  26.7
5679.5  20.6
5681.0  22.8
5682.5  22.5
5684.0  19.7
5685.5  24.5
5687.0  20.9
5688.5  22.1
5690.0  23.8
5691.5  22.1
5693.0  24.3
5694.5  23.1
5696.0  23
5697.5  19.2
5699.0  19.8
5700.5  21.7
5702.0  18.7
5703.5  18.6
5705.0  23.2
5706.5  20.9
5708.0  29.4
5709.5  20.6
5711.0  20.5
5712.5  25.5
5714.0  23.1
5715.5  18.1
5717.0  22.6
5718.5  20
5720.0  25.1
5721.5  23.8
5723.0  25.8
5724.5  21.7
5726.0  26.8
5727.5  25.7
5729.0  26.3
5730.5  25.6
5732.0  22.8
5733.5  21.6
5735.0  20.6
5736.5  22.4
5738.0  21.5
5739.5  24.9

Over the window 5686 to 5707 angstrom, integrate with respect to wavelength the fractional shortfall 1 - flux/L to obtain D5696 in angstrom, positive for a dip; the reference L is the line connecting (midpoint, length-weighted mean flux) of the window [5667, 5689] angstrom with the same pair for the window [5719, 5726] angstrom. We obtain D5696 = 1.9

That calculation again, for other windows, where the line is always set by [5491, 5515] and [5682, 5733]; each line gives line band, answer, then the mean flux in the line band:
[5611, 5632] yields 0.07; 22.5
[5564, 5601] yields -0.37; 22.7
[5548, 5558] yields -1.02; 24.8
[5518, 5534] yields -0.28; 22.8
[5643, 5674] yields -0.87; 23.3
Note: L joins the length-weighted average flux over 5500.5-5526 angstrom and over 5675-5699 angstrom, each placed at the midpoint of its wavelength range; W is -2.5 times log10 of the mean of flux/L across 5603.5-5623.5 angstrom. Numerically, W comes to 0.02 mag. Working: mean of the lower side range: 22.7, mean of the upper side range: 22.6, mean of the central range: 22.3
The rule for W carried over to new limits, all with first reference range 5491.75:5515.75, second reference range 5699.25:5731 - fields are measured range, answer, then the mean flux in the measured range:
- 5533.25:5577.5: -0.07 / 24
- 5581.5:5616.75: 0.00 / 22.6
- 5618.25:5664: -0.03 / 23.3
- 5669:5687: -0.02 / 23.3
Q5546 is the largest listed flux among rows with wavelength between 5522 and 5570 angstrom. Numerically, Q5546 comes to 30.4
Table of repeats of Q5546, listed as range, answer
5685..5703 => 24.5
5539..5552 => 27.7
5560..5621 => 34.4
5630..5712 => 29.4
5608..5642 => 29.2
